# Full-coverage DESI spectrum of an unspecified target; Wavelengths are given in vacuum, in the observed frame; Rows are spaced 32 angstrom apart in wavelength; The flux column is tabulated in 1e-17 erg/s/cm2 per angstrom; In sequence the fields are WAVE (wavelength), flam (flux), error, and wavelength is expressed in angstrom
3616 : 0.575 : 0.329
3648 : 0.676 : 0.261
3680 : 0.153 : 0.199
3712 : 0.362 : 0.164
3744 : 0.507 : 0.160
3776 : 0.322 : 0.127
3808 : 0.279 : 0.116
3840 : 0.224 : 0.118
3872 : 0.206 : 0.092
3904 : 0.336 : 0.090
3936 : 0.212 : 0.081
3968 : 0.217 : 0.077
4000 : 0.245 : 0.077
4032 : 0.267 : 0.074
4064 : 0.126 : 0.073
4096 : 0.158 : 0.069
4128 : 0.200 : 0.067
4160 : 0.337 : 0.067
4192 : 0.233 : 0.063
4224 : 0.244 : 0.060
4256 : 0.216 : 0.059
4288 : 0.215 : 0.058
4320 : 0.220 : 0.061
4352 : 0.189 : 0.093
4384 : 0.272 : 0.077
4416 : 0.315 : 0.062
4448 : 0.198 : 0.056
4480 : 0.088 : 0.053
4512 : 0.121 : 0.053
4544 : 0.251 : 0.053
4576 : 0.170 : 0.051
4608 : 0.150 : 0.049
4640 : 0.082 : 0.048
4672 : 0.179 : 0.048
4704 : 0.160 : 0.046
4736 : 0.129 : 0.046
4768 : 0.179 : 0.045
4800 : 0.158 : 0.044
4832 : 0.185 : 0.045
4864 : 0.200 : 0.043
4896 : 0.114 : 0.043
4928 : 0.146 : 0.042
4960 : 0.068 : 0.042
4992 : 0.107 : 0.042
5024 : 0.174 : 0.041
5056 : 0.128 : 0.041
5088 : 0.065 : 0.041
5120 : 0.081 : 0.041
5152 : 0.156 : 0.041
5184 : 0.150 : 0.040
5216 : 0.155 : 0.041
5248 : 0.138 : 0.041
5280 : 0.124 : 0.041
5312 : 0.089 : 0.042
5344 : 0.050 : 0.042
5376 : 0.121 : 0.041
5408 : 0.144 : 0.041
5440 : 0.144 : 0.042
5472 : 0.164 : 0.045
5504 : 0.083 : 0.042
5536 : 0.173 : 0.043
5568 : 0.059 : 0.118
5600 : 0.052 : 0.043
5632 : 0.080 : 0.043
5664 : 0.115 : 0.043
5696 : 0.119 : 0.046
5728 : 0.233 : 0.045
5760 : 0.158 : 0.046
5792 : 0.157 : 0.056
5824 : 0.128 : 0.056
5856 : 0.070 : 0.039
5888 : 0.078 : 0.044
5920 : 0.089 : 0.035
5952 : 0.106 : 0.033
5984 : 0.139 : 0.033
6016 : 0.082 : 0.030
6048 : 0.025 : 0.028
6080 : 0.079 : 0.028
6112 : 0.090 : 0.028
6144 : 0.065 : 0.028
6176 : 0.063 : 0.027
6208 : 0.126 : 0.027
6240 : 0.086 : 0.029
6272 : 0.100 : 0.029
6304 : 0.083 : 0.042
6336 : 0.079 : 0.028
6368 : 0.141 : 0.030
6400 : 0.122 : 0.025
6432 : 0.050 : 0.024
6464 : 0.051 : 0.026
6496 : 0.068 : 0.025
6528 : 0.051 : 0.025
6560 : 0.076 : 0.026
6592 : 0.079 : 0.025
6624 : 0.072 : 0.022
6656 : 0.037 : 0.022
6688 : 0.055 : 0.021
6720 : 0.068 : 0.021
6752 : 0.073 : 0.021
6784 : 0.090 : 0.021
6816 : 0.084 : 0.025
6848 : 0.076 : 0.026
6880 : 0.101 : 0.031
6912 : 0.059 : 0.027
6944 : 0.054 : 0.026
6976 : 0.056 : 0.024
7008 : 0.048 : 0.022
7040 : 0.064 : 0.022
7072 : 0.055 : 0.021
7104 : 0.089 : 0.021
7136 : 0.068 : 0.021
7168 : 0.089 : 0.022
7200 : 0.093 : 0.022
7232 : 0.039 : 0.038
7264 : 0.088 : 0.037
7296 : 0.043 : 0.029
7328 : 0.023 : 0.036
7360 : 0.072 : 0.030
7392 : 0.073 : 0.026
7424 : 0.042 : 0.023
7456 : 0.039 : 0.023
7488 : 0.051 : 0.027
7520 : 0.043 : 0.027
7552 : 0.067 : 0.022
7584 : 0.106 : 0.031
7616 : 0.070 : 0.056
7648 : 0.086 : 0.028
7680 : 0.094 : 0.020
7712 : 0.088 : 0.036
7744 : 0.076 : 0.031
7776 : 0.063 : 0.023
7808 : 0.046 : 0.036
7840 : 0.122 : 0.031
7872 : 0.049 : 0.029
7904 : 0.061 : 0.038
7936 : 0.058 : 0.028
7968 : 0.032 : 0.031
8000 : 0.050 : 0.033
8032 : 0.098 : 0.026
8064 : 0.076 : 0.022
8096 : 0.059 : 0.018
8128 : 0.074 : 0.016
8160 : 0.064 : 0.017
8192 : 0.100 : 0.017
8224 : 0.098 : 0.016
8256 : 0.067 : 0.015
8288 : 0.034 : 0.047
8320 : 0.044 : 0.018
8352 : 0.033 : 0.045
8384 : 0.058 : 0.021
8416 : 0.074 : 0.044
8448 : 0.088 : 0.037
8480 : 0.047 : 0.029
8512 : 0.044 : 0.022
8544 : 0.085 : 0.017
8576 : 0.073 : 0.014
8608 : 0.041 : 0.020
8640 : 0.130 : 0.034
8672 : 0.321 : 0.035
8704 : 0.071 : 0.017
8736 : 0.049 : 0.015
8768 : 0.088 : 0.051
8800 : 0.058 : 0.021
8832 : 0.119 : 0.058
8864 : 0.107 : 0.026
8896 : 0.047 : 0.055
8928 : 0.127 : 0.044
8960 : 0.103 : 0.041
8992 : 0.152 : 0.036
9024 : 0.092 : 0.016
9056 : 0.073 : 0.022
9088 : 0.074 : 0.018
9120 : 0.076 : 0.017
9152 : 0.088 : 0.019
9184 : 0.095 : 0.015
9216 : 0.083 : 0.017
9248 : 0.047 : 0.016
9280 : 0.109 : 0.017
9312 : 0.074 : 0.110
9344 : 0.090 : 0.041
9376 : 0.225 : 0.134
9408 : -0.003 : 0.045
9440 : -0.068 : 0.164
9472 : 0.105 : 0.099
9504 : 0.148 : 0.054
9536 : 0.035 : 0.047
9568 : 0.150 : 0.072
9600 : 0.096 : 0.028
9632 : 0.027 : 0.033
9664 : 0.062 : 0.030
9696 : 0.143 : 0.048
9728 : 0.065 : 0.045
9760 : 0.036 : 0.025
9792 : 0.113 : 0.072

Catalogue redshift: 1.328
